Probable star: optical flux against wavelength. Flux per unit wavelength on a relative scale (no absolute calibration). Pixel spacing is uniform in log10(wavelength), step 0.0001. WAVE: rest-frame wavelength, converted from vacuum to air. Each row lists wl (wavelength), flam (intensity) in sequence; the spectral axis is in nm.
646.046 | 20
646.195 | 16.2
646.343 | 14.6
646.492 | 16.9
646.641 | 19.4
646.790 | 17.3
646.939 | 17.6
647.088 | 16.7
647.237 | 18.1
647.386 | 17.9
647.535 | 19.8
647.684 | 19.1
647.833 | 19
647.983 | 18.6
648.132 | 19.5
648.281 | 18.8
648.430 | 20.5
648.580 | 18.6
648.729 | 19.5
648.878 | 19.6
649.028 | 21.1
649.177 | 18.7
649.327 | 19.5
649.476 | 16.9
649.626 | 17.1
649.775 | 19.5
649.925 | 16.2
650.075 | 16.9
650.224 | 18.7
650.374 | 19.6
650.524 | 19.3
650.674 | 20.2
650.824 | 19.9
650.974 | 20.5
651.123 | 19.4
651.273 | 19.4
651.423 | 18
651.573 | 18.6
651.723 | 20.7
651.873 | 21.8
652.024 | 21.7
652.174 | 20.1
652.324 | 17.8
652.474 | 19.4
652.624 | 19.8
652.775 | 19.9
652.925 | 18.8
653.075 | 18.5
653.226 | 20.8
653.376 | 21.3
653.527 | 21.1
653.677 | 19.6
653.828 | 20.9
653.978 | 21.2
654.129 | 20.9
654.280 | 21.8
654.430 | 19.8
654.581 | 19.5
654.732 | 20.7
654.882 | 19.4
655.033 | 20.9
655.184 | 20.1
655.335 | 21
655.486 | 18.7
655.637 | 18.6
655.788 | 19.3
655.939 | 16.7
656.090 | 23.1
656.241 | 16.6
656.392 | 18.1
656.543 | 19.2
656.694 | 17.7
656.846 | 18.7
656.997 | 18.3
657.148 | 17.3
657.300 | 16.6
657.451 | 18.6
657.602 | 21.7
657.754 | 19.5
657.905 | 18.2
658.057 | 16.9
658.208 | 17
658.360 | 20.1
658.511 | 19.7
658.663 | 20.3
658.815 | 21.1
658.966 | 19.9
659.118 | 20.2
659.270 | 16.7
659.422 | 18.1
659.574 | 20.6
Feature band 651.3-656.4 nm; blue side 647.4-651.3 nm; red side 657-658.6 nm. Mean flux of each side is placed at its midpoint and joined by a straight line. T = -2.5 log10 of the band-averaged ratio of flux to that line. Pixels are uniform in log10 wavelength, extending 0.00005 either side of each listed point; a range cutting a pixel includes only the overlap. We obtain -0.06 mag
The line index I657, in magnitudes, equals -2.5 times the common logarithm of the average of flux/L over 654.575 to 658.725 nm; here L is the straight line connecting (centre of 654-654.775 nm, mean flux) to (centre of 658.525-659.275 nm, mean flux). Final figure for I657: 0.07 mag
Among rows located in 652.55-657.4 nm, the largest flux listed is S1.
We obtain 23.1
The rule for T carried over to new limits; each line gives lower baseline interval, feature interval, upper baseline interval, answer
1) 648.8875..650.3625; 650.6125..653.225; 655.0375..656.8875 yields -0.061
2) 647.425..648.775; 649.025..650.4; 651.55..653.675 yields 0.073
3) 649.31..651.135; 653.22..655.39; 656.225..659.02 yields -0.103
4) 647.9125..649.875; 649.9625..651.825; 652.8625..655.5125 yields 0.015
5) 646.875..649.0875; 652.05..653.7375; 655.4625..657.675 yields -0.059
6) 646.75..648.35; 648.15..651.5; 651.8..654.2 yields 0.009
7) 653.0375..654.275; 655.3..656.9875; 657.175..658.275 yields 0.024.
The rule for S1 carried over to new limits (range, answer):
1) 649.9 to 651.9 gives 21.8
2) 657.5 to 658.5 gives 21.7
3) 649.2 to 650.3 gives 19.5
